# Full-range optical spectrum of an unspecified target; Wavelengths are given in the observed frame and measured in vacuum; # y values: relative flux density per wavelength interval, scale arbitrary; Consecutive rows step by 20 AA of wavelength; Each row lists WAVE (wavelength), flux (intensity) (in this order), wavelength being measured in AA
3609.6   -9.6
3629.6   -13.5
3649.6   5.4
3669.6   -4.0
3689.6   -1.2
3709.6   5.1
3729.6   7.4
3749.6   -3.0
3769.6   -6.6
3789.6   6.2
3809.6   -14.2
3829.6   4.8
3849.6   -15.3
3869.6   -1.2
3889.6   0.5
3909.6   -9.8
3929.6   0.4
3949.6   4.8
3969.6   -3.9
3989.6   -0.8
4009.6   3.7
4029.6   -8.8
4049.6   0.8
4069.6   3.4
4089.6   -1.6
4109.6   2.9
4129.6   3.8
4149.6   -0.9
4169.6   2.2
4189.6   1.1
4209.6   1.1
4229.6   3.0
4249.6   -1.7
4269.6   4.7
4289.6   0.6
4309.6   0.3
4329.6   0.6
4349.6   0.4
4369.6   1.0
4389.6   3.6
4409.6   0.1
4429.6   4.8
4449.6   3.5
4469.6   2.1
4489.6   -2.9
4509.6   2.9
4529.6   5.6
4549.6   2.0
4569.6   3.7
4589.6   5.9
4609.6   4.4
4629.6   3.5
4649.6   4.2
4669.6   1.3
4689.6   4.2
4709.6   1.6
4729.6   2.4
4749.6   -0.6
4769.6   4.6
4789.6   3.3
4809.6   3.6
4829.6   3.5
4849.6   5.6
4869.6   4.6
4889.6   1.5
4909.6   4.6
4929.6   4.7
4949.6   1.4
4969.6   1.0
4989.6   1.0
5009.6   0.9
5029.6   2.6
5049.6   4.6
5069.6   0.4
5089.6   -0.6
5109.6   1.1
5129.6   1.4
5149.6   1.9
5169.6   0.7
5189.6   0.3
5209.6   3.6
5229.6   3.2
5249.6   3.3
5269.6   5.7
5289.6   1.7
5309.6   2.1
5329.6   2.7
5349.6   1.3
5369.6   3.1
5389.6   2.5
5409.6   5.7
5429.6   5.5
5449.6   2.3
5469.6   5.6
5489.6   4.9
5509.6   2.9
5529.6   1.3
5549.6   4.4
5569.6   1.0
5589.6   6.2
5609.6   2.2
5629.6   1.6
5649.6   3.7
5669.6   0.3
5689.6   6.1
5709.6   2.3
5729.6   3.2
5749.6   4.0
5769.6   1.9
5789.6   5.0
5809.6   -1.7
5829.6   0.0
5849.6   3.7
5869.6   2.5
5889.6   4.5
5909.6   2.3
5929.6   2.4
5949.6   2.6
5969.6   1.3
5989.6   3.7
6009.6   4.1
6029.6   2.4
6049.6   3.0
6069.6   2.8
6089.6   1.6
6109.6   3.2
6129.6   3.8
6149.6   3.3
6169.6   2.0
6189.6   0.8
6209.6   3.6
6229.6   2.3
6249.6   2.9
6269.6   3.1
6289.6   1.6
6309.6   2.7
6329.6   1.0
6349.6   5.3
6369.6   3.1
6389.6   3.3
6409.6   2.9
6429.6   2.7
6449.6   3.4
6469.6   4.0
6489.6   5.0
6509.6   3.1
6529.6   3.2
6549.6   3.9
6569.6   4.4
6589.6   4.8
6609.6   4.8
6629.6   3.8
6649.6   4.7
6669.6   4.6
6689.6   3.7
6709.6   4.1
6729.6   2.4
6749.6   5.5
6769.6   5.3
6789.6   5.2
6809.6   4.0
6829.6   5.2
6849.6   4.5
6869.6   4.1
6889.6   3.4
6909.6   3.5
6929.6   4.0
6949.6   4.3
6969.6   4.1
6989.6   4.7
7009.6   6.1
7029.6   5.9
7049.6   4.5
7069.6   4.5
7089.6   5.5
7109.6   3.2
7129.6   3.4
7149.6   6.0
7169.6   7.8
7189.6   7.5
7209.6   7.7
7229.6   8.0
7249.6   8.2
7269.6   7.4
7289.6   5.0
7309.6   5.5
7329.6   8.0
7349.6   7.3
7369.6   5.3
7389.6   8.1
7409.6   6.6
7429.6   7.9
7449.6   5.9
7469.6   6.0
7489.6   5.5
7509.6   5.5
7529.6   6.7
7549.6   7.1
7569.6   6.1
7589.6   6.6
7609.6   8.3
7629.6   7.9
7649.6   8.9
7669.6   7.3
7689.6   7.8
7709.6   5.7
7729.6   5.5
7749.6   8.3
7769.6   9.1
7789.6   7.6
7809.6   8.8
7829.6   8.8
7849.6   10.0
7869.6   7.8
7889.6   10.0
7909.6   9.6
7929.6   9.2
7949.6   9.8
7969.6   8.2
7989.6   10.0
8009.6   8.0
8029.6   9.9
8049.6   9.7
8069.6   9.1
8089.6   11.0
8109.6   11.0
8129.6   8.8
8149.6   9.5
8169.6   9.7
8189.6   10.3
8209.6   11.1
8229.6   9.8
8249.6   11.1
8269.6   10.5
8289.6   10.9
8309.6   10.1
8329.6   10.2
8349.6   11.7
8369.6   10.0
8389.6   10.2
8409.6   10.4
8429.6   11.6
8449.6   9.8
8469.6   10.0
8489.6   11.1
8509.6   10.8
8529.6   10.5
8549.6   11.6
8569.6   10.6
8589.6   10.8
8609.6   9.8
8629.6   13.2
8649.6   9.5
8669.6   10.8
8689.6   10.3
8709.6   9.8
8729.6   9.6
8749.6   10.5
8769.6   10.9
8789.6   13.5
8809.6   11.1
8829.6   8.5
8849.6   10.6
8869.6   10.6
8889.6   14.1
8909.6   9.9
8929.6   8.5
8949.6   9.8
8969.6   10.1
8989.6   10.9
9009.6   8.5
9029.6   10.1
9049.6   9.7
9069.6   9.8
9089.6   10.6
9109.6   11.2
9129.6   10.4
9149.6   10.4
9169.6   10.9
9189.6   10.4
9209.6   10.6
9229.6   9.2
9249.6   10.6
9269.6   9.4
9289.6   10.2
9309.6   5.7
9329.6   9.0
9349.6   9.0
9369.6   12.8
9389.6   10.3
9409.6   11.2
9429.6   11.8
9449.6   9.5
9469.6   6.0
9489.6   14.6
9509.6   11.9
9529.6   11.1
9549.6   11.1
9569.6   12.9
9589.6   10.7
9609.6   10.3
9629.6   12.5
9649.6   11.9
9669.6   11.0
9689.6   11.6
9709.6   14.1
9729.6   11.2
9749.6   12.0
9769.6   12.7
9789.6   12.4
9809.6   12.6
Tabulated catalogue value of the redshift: 0.79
